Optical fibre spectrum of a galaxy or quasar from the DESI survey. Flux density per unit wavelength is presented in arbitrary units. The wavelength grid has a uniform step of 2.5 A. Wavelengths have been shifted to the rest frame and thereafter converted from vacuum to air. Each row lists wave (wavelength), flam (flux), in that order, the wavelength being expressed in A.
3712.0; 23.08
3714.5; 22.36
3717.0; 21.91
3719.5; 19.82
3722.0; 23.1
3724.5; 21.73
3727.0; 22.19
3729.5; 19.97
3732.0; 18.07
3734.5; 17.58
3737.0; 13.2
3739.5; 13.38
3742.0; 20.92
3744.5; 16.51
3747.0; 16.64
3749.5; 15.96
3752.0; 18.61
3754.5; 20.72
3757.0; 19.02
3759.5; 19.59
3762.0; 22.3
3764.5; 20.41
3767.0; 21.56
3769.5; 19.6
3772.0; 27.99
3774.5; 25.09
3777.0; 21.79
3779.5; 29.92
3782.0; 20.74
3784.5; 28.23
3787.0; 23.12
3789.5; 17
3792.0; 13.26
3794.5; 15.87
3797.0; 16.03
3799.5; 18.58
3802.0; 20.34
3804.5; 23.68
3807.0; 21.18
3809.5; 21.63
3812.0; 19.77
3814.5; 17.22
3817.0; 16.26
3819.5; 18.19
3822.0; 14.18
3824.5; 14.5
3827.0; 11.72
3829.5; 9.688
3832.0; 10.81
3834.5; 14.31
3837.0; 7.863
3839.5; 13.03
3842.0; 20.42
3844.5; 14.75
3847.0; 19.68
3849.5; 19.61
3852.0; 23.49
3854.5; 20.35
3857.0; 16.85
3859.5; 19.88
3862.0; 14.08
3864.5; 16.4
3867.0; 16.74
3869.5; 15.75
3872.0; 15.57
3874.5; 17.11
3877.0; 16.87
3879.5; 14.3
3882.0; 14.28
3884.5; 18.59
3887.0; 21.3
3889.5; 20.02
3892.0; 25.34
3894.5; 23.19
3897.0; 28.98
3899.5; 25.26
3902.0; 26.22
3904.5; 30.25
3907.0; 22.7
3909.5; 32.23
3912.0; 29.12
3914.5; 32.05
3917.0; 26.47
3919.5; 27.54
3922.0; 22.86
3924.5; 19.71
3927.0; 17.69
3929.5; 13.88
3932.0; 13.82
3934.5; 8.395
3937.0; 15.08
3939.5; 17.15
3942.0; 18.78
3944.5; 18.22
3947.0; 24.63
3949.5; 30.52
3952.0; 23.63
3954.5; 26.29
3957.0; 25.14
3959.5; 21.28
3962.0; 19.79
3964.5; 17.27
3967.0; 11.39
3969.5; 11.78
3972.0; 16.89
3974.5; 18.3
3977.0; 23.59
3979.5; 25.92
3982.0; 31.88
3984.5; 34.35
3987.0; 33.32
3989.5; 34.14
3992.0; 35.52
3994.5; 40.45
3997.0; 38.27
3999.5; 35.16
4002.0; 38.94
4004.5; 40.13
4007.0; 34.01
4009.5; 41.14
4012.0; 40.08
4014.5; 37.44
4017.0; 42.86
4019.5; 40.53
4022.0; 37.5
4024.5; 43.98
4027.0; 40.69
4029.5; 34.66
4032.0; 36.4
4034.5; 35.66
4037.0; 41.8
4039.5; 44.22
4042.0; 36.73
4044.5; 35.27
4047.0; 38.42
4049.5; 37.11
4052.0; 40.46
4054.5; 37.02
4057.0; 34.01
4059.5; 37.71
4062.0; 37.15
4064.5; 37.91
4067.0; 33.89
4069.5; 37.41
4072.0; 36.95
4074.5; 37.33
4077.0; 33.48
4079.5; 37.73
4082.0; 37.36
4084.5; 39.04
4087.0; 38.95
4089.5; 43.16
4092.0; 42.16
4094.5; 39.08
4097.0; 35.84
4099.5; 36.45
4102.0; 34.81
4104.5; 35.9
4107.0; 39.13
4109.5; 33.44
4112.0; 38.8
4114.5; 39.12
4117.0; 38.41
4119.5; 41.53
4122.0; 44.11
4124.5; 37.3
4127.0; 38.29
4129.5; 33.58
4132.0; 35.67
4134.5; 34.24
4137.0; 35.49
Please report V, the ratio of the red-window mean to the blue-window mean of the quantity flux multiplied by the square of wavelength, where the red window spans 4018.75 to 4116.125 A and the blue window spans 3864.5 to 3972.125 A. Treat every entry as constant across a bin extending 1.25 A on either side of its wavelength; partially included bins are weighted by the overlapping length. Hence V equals 2.0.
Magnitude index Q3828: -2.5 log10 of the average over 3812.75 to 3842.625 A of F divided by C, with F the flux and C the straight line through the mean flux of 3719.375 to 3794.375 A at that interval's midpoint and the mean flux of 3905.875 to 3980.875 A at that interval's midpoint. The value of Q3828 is 0.42 mag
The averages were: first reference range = 20.2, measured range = 14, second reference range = 21.1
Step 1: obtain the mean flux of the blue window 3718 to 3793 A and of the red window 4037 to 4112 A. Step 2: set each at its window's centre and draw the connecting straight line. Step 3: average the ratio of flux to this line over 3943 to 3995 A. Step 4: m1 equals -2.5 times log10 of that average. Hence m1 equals 0.280 mag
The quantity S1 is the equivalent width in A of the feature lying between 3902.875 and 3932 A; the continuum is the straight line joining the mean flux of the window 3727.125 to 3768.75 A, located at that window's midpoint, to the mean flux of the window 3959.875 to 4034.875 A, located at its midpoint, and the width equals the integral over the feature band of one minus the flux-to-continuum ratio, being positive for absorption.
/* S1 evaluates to 3.4 A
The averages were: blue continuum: 18.5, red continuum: 32.2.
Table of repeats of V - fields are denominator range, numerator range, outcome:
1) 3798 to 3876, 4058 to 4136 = 2.54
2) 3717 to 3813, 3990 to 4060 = 2.18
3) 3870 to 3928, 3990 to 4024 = 1.78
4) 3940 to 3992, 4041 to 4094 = 1.68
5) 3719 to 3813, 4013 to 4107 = 2.19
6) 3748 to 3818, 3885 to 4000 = 1.28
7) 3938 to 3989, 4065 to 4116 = 1.76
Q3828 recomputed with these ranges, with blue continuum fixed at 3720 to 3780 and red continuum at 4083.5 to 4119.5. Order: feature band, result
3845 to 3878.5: 0.406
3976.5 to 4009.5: -0.067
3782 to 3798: 0.160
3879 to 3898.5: 0.284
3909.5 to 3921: -0.015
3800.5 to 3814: 0.100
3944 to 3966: 0.312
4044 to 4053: -0.071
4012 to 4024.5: -0.179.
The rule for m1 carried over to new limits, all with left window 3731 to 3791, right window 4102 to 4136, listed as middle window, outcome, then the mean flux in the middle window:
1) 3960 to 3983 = 0.48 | 19.6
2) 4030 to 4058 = -0.12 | 37.9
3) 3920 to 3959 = 0.41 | 19.9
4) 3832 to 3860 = 0.40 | 16.9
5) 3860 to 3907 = 0.29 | 20.1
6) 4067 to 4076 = -0.04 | 36.7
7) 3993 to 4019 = -0.21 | 38.9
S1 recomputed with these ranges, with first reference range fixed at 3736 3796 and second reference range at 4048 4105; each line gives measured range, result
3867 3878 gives 4.09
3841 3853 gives 2.50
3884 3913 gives 2.24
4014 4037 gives -2.98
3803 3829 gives 5.88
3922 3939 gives 8.01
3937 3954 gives 4.71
